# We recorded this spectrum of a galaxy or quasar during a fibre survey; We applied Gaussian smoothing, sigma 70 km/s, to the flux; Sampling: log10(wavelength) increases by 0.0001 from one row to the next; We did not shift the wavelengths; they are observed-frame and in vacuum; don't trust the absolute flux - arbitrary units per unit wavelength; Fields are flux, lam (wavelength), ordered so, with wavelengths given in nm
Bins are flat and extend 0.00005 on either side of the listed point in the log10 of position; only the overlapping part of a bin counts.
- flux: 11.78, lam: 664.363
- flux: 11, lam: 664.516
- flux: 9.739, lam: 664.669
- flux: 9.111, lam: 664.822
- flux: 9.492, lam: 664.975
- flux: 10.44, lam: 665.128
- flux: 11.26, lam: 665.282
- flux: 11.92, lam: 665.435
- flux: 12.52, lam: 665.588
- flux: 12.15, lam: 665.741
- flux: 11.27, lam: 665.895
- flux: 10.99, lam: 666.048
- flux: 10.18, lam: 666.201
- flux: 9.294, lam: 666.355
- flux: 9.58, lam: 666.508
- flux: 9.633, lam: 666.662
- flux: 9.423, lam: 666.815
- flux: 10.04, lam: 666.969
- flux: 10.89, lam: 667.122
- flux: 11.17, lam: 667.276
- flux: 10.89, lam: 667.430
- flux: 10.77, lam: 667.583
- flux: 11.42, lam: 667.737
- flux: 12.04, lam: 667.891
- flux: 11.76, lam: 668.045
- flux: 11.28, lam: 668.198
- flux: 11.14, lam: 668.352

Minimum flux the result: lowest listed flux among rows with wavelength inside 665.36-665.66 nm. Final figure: 11.92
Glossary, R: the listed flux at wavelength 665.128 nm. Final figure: 10.44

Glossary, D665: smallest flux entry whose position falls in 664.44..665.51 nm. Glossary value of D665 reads 9.111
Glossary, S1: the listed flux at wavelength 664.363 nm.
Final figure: 11.78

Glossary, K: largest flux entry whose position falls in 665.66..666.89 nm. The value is 12.15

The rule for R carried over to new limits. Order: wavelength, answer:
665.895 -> 11.27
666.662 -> 9.633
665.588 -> 12.52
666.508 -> 9.58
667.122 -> 10.89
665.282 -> 11.26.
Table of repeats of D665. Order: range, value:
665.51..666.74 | 9.294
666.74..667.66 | 9.423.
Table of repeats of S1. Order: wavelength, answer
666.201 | 10.18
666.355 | 9.294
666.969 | 10.04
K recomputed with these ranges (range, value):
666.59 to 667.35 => 11.17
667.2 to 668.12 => 12.04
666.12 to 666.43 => 10.18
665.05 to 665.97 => 12.52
